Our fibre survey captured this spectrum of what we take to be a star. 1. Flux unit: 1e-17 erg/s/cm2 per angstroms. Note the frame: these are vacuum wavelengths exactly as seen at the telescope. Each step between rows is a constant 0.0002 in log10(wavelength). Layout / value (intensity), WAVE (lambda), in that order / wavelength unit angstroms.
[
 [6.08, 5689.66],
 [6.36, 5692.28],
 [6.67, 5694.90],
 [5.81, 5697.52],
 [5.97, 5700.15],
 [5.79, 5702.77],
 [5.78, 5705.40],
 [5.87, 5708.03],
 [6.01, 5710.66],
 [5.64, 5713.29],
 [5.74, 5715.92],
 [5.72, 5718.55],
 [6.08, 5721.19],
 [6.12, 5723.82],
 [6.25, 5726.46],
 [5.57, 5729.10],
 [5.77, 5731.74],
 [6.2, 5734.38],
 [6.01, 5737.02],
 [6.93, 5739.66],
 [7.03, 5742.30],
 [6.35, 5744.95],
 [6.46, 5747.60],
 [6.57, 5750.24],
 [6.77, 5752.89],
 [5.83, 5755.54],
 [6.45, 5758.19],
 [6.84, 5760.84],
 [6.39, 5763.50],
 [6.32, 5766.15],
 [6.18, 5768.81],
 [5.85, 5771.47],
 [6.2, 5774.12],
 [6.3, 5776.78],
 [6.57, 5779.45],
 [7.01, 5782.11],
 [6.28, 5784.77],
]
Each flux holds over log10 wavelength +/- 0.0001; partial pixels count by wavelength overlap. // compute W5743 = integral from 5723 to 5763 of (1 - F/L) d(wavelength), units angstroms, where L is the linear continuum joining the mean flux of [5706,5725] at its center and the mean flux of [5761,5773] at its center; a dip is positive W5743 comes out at -1.8 angstroms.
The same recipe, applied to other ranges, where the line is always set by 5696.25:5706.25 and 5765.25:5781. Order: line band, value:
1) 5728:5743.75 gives -0.59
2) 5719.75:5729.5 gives -0.12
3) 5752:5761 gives -0.38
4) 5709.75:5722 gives 0.20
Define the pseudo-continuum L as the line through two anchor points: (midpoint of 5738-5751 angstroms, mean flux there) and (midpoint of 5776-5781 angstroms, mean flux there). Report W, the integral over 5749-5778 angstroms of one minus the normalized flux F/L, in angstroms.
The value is 1.0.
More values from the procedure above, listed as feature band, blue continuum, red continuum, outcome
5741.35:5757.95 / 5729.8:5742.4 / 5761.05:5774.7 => -0.58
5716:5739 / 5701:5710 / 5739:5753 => 1.12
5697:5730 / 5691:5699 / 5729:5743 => 2.09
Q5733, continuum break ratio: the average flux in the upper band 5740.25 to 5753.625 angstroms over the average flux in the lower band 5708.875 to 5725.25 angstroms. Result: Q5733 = 1.1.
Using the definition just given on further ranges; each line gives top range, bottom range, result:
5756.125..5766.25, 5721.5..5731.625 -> 1.09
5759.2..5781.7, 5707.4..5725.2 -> 1.08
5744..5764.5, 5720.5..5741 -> 1.06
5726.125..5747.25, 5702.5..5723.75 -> 1.07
